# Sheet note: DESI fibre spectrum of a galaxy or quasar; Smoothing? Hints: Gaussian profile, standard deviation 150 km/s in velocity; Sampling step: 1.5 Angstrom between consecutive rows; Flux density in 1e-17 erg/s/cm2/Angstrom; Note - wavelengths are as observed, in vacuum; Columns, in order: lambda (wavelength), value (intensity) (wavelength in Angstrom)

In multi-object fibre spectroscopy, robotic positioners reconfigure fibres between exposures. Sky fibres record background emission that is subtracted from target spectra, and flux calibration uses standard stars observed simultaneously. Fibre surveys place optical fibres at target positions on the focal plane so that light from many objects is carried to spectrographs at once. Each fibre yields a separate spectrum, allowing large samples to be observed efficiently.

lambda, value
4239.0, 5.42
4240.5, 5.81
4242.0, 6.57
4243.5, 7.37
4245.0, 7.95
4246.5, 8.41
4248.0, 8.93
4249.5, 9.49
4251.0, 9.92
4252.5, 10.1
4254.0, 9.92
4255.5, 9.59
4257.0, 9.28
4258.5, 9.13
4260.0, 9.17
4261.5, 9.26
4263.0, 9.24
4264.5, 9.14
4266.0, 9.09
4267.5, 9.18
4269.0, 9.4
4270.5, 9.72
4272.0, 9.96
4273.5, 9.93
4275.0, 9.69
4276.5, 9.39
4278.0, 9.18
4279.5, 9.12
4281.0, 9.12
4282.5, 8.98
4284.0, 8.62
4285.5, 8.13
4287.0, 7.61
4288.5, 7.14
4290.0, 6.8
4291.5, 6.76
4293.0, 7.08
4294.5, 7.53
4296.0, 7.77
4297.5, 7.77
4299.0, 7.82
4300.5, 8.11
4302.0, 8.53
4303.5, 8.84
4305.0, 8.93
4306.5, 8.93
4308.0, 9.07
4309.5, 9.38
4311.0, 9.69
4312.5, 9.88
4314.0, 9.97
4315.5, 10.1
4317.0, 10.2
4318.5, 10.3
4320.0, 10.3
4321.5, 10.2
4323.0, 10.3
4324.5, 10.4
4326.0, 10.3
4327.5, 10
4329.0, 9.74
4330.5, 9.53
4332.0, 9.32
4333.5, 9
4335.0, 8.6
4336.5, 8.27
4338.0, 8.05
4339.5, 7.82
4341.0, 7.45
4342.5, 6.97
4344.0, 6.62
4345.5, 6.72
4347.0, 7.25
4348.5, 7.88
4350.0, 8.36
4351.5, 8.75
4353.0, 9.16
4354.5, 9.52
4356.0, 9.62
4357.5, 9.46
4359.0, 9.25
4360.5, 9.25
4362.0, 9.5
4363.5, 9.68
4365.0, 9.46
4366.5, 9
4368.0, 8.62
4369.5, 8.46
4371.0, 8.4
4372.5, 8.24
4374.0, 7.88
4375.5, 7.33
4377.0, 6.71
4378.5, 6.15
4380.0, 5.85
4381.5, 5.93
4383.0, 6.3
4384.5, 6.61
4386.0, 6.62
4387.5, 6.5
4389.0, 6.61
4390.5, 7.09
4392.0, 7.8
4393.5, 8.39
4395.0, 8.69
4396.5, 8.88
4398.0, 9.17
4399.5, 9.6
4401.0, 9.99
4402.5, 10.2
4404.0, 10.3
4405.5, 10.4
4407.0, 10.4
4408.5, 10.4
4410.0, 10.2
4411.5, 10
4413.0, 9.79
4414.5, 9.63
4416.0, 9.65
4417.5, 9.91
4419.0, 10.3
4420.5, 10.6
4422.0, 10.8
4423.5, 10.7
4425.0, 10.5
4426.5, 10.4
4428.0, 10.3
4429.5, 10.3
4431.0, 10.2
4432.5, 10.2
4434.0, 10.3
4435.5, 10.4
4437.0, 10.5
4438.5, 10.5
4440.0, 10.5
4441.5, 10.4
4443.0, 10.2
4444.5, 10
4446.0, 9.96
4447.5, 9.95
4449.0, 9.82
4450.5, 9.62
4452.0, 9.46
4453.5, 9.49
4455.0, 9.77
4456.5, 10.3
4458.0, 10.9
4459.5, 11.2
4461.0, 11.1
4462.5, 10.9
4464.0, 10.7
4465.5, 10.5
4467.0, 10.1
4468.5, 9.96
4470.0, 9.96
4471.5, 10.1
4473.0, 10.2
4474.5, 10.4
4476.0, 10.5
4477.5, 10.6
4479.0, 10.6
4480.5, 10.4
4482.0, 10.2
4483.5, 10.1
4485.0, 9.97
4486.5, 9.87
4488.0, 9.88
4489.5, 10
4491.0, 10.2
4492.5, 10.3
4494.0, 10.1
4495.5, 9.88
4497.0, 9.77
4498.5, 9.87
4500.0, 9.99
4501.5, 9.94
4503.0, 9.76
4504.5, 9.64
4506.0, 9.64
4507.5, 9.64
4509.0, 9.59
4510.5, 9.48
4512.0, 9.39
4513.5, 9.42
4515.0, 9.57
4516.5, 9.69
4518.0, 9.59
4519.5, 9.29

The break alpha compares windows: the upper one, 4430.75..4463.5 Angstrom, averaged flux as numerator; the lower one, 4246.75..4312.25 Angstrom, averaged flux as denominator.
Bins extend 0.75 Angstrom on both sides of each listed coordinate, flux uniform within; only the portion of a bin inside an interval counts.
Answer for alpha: 1.16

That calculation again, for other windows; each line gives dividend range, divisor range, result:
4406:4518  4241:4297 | 1.16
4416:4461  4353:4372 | 1.12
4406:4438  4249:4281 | 1.08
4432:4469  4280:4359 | 1.18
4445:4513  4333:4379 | 1.21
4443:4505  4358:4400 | 1.28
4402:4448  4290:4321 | 1.16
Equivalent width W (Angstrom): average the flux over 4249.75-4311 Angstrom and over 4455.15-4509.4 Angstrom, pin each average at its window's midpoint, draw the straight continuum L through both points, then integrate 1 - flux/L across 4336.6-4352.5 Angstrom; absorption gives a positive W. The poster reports 2.78 Angstrom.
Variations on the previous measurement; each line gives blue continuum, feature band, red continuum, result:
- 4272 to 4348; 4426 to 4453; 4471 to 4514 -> -1.5 Angstrom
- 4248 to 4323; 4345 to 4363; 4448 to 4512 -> 1.2 Angstrom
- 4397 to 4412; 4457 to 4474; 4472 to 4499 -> -0.6 Angstrom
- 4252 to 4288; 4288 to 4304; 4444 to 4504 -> 2.9 Angstrom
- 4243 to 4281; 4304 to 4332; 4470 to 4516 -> -1.1 Angstrom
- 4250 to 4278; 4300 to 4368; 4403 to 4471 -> 5.2 Angstrom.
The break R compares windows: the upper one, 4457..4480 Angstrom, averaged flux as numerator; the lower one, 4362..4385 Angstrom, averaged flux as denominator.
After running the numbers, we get 1.36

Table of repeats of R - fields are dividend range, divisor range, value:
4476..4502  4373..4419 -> 1.19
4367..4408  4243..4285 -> 0.87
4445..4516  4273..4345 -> 1.14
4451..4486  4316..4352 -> 1.16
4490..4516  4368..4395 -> 1.36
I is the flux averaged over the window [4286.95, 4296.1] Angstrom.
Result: 7.18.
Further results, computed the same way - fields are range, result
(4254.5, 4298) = 8.73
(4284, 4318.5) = 8.5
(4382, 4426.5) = 9.18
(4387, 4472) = 9.91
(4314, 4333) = 10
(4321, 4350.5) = 8.63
